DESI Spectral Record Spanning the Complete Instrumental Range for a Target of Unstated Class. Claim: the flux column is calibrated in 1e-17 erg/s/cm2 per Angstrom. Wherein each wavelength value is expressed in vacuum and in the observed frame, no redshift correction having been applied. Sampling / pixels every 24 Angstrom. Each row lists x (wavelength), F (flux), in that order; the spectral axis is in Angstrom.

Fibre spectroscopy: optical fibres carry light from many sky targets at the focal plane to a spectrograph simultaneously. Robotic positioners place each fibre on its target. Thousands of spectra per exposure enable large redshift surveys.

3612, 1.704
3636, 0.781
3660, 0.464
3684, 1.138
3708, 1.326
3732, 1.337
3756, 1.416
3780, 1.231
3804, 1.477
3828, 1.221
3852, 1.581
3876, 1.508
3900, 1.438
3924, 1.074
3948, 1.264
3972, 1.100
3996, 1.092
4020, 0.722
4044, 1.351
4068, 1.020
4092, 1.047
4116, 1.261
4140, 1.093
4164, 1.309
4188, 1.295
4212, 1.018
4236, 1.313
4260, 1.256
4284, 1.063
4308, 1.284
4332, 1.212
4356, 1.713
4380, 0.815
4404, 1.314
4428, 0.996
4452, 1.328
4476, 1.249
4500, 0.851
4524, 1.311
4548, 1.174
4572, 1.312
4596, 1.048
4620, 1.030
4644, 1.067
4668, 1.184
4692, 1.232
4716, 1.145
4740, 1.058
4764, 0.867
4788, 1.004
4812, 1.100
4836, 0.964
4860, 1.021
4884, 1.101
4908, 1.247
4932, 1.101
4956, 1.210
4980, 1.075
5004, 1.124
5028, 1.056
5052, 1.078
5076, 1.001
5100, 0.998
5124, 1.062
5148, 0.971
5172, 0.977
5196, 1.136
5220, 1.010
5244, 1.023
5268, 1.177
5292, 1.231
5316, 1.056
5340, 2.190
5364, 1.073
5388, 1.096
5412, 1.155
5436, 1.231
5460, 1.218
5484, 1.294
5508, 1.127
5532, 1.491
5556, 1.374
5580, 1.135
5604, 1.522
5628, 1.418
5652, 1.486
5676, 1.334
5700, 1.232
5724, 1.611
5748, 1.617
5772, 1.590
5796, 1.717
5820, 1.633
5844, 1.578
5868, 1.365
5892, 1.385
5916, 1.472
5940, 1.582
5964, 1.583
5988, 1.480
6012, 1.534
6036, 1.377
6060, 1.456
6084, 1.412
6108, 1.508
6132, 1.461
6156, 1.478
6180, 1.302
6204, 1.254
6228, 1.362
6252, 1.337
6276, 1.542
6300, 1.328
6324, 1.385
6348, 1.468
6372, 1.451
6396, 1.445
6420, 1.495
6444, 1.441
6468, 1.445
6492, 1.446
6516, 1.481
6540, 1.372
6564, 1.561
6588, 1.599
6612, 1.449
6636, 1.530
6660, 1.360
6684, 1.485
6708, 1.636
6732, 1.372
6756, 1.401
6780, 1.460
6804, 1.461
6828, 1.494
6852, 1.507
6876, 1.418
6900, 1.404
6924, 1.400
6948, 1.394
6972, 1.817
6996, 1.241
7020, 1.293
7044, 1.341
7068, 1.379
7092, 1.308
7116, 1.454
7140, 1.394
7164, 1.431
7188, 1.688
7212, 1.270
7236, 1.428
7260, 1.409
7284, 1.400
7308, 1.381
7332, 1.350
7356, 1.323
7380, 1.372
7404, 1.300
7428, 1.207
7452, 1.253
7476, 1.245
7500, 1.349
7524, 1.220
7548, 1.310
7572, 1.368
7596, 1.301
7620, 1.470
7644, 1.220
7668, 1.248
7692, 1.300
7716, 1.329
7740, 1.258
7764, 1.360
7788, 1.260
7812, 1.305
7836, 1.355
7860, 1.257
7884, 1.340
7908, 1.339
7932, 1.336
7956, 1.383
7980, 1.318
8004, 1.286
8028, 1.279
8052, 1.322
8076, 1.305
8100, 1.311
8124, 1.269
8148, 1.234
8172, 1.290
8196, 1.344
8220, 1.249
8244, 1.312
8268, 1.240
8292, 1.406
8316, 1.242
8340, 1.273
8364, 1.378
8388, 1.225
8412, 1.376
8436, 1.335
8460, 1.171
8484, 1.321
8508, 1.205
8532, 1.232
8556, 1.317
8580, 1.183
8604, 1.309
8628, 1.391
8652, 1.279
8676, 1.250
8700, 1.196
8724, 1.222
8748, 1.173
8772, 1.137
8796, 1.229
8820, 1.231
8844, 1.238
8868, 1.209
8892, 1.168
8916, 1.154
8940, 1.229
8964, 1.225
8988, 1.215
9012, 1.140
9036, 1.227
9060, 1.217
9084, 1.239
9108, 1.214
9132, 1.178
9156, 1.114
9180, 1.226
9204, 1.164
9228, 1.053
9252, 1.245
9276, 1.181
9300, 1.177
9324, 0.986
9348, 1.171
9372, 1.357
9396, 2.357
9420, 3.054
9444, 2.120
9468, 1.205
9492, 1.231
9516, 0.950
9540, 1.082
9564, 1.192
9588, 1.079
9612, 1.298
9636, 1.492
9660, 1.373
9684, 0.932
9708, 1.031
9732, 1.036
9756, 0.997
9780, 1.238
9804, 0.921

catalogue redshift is 0.43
